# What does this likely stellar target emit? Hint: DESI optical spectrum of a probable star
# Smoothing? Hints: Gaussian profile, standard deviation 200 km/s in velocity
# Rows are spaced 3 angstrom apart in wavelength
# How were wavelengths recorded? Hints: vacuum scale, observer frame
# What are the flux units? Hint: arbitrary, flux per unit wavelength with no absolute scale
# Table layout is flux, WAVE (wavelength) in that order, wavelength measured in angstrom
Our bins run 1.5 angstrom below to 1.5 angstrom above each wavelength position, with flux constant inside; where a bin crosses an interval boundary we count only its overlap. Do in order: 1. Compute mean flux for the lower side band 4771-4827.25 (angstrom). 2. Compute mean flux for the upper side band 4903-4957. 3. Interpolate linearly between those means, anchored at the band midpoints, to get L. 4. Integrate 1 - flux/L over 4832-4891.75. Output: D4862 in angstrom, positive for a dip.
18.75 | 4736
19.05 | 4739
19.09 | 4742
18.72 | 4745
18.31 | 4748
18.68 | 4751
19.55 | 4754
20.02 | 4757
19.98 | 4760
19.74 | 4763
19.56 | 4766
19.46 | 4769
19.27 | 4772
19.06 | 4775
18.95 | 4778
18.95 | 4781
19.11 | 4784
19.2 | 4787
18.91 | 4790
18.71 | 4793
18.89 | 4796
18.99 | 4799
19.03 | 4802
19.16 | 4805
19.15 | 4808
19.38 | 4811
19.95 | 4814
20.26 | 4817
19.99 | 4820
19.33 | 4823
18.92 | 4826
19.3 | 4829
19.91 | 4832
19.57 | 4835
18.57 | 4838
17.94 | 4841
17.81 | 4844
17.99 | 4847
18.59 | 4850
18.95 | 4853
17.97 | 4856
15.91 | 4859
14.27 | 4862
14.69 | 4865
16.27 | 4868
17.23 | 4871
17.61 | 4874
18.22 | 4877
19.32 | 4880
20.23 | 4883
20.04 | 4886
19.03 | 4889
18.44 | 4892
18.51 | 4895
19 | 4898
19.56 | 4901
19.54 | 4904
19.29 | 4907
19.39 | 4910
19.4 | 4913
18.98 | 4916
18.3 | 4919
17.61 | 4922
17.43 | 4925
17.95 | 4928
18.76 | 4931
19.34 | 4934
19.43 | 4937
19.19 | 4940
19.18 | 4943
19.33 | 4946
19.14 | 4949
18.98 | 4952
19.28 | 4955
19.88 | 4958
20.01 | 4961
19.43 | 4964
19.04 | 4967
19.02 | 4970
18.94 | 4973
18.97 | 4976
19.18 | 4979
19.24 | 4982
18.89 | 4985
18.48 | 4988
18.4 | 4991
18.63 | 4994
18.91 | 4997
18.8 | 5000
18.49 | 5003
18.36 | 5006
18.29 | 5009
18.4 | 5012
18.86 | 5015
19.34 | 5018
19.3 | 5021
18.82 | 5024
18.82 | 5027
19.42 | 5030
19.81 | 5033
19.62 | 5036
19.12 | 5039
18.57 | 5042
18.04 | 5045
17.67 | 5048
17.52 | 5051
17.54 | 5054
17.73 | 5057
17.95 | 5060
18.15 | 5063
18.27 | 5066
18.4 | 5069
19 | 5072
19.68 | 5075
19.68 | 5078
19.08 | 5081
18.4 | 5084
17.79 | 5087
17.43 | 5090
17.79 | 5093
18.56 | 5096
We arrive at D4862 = 3.48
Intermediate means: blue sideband 19.2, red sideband 18.9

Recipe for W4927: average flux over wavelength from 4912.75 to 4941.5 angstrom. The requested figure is 18.6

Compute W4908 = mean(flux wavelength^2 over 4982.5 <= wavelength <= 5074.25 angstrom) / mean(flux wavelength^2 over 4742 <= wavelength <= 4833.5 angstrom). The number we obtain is 1.06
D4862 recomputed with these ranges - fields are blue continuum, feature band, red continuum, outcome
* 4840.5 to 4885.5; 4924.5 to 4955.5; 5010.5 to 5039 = -1.0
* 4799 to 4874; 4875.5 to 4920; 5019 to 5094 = -1.8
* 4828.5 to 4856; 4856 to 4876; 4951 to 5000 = 2.7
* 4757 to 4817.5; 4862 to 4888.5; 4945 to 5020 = 1.9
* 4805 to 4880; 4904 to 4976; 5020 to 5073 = -2.4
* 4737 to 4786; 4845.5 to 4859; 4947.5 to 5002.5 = 0.7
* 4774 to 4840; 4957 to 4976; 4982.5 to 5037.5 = -0.4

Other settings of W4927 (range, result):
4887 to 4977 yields 19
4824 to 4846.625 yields 18.8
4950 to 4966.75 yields 19.5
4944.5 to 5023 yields 19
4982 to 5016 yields 18.6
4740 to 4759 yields 19.1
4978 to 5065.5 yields 18.6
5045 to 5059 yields 17.7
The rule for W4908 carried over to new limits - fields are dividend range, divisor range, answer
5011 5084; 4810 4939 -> 1.08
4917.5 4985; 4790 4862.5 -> 1.07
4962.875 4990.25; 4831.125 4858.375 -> 1.09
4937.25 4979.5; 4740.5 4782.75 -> 1.09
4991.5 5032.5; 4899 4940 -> 1.04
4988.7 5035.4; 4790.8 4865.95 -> 1.10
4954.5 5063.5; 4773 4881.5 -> 1.09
